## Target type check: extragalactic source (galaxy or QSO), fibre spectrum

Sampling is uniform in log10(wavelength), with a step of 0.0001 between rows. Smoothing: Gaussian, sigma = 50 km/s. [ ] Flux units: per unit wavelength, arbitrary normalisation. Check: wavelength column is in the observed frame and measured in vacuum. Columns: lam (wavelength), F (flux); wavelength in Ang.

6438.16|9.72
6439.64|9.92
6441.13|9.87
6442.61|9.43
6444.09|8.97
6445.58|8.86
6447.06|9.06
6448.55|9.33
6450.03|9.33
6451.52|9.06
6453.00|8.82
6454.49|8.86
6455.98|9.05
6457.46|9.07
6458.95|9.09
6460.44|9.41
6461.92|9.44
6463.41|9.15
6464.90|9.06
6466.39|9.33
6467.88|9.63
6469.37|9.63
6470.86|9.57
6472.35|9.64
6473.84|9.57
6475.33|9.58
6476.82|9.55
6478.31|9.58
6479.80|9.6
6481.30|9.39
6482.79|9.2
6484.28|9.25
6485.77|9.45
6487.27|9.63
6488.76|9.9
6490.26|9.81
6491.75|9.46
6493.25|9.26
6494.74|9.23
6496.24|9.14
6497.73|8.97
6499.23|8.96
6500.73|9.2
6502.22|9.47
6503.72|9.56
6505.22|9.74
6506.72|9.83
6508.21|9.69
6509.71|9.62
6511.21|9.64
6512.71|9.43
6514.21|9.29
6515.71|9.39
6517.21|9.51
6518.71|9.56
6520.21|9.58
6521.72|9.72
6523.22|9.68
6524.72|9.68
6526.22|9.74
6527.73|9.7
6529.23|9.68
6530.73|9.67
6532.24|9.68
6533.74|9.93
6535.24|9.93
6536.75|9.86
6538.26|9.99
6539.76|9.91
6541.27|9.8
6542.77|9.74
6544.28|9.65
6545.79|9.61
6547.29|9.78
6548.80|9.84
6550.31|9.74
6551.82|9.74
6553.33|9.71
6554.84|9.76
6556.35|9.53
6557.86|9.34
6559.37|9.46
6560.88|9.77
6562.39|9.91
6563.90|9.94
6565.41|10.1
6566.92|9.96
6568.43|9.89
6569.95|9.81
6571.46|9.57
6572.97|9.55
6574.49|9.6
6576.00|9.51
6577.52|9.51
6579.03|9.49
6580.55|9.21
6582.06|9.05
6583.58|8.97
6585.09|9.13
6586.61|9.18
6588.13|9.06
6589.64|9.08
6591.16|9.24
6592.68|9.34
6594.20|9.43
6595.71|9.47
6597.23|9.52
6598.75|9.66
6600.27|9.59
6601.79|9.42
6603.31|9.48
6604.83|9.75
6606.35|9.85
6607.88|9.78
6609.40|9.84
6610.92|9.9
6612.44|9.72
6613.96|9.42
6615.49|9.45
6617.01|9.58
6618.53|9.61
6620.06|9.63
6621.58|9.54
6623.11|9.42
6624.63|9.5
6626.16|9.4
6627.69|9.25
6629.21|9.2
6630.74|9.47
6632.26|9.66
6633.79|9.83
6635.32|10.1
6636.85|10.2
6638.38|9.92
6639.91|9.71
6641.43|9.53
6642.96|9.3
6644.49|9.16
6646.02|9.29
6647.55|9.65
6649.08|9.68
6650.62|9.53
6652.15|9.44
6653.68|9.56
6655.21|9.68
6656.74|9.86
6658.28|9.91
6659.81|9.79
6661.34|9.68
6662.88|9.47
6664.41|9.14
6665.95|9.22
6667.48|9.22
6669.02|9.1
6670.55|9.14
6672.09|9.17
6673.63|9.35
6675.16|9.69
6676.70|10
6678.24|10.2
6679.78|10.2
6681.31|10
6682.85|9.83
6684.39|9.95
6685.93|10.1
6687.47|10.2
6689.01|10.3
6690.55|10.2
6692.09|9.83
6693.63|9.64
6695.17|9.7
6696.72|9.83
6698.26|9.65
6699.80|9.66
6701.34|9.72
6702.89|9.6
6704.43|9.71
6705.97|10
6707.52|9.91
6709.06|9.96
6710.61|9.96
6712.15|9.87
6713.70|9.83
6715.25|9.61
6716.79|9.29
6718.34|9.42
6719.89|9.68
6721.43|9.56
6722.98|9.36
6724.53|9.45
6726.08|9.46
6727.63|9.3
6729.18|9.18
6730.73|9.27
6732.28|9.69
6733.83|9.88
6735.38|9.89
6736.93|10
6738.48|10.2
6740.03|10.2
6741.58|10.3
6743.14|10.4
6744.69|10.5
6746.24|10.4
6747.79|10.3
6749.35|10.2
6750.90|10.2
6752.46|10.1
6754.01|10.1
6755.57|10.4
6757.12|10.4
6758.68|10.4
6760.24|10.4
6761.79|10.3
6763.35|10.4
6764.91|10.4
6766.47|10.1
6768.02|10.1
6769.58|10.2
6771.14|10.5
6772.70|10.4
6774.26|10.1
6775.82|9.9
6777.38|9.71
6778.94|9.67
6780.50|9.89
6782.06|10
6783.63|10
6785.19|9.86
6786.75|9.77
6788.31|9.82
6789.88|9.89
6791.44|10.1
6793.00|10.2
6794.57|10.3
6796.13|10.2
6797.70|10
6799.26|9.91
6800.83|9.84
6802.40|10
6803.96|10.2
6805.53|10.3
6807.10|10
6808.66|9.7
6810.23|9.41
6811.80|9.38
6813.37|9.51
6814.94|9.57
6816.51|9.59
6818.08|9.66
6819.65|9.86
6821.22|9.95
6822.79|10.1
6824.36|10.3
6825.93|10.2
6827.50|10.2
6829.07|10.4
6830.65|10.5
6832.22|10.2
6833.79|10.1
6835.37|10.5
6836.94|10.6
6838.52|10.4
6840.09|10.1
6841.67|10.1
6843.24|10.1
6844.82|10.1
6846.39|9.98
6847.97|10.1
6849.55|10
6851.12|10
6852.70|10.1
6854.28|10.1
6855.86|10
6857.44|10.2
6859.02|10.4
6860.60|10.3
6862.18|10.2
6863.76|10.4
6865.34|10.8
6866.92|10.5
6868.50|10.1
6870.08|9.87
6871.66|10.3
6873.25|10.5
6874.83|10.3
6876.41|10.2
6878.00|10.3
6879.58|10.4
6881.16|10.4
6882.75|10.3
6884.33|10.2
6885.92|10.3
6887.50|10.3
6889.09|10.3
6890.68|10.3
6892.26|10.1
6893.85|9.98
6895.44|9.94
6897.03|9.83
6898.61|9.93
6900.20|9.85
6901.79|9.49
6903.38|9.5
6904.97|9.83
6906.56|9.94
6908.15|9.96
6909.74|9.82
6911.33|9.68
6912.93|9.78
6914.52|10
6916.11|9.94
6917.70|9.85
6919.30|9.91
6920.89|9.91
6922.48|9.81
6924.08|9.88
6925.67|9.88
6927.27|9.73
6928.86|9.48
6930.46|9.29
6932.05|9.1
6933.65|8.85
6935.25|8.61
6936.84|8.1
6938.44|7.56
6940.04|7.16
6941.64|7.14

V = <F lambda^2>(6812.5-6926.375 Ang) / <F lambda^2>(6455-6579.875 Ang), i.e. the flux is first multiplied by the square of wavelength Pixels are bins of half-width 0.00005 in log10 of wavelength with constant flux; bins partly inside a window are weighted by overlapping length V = 1.17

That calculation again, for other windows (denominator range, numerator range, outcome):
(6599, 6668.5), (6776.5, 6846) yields 1.10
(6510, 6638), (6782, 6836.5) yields 1.12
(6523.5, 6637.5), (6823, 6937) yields 1.14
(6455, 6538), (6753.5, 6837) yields 1.16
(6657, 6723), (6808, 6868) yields 1.09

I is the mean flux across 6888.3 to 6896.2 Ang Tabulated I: 10.1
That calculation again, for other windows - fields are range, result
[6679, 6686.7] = 10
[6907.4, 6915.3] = 9.84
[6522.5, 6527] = 9.7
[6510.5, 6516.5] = 9.44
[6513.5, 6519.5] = 9.44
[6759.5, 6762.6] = 10.4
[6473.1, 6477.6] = 9.57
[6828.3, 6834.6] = 10.3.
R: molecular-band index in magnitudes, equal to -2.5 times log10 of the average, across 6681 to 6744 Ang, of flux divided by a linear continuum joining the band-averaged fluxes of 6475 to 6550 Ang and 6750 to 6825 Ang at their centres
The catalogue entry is 0.012 mag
